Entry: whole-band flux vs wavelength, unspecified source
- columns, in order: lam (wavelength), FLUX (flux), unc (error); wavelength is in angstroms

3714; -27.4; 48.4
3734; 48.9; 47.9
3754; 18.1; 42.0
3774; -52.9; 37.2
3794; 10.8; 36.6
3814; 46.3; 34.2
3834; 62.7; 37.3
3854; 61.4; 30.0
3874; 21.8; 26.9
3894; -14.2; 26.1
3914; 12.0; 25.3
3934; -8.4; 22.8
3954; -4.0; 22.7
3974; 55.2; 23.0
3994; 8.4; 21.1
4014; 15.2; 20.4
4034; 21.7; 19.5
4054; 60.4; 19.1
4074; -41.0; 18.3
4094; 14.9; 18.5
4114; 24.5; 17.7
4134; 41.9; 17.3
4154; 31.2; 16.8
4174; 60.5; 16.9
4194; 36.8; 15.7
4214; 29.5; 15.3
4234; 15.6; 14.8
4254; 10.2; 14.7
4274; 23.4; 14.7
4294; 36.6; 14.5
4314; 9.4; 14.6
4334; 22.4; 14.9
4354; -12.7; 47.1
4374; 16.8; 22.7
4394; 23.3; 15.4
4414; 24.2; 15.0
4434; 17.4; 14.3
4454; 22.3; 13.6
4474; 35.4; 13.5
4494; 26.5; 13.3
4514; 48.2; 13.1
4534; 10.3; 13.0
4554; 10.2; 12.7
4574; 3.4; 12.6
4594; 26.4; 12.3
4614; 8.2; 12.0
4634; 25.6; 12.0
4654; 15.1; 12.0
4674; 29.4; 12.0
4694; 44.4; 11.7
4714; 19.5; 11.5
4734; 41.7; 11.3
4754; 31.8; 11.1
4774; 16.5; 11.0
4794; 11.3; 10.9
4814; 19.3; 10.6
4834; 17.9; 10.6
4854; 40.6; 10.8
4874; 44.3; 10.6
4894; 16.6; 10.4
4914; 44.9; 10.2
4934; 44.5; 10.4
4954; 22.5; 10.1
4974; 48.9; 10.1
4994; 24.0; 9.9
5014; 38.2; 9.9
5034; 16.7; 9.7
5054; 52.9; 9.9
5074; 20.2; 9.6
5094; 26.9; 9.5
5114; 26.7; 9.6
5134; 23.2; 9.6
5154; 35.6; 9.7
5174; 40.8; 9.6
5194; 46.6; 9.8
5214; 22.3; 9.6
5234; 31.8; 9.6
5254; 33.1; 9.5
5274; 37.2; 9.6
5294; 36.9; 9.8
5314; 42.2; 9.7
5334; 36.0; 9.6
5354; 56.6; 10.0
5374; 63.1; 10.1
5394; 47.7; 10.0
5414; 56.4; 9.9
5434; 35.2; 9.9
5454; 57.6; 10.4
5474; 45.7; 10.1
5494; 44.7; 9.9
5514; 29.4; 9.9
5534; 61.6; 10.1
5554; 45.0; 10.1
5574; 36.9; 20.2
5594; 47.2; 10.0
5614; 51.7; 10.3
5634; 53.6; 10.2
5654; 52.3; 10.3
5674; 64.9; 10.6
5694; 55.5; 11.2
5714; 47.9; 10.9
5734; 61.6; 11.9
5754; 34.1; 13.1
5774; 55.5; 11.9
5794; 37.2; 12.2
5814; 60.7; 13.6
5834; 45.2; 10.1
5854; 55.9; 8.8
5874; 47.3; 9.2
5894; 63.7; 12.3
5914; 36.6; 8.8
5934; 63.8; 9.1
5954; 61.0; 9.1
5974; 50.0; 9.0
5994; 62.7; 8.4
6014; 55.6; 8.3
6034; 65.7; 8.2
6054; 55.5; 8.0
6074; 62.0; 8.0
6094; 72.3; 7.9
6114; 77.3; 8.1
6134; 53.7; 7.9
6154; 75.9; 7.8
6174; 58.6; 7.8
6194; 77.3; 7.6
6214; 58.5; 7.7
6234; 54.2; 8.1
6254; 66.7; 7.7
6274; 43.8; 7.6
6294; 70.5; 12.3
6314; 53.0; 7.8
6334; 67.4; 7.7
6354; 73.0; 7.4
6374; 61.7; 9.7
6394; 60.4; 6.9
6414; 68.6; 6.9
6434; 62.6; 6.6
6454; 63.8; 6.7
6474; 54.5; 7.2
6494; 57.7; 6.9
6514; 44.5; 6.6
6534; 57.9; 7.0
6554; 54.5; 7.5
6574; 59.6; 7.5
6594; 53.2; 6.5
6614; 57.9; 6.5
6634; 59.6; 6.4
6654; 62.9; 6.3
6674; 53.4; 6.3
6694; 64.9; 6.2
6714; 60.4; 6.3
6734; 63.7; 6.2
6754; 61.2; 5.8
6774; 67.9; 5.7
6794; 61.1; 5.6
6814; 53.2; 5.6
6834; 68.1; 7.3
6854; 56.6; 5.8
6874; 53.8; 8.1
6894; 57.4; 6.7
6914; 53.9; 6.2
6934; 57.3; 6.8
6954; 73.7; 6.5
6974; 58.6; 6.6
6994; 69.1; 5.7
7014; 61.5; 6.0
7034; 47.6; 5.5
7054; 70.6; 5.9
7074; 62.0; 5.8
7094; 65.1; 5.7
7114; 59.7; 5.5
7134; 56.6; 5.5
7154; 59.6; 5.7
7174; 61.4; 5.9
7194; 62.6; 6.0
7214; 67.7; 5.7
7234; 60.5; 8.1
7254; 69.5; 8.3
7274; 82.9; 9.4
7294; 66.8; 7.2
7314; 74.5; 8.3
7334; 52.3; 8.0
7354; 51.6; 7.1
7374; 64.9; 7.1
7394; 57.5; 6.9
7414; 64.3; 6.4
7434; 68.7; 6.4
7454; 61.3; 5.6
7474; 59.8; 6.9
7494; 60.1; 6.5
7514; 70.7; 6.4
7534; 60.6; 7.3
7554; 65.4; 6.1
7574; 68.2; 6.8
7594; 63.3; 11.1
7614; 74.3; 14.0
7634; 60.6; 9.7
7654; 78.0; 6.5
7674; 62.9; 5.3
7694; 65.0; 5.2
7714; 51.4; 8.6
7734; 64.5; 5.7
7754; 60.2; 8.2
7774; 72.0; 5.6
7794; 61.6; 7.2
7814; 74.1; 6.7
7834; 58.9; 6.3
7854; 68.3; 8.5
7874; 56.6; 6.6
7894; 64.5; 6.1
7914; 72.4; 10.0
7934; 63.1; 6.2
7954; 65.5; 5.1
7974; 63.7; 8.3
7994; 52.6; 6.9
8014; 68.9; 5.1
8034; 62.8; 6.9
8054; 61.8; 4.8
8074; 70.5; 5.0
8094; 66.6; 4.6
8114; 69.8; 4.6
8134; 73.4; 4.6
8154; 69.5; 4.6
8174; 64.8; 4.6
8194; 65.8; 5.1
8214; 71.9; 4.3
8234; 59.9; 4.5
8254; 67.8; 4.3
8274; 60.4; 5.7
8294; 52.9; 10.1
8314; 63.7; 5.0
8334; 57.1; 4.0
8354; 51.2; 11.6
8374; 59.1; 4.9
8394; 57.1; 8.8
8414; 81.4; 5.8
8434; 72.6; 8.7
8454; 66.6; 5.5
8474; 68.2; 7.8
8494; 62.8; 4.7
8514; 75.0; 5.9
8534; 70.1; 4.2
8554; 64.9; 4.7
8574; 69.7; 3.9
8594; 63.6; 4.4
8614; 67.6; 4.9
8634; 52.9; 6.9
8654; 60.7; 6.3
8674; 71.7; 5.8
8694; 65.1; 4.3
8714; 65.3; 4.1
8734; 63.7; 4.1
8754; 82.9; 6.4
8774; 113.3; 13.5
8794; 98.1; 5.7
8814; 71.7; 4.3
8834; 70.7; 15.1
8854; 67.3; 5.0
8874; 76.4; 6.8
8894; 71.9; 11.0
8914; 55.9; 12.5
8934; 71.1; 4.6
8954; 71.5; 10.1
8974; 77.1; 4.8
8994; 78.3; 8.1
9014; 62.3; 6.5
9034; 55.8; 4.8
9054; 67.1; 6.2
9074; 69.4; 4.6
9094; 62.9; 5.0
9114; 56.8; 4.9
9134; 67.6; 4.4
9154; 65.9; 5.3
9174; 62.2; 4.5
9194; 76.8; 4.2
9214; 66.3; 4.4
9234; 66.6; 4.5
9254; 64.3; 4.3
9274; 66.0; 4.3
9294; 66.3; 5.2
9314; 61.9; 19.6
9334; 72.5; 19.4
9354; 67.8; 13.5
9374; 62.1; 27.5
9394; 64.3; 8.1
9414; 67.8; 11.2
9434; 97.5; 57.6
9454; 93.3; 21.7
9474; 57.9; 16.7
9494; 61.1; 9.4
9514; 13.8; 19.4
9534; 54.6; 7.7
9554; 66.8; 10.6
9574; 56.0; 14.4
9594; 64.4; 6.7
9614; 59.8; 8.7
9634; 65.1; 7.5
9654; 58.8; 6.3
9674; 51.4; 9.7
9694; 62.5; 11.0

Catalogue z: 0.34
